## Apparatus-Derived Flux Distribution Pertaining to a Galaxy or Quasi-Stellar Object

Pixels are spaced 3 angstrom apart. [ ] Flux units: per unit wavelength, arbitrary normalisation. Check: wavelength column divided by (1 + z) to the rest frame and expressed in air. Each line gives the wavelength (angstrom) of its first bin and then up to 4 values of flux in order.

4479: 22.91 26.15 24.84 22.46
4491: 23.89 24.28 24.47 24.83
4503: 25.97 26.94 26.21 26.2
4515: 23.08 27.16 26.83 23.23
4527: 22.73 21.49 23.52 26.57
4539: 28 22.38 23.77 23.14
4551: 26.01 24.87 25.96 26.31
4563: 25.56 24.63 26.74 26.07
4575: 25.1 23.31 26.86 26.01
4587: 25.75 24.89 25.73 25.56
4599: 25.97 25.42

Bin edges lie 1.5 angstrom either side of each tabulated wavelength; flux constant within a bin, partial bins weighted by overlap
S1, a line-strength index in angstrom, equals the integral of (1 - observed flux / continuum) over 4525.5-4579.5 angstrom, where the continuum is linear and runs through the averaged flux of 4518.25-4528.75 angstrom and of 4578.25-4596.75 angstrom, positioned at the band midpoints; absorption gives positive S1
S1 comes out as 0.6 angstrom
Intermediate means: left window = 24.5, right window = 25.6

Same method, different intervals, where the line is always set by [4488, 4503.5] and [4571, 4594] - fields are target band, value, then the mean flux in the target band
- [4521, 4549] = 0.9 angstrom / 24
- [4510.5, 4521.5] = -0.5 angstrom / 25.7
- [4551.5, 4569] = -0.3 angstrom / 25.6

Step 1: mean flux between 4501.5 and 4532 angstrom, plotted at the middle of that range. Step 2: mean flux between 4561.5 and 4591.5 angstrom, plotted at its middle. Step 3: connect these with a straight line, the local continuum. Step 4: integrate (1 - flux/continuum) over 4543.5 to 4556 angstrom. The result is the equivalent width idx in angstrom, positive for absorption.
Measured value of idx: 0.4 angstrom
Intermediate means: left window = 25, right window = 25.5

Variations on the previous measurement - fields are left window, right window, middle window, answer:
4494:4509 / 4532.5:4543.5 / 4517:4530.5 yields 0.5 angstrom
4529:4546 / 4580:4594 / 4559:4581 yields -0.1 angstrom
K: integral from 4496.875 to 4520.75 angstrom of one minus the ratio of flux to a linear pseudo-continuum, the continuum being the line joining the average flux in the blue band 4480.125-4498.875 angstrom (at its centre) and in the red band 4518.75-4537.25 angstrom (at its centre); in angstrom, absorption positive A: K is -1.5 angstrom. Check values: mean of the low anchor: 24.3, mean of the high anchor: 24.2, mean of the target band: 25.7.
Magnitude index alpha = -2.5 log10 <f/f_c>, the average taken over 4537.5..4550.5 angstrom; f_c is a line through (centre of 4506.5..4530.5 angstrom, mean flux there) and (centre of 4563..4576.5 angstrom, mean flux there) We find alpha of 0.034 mag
